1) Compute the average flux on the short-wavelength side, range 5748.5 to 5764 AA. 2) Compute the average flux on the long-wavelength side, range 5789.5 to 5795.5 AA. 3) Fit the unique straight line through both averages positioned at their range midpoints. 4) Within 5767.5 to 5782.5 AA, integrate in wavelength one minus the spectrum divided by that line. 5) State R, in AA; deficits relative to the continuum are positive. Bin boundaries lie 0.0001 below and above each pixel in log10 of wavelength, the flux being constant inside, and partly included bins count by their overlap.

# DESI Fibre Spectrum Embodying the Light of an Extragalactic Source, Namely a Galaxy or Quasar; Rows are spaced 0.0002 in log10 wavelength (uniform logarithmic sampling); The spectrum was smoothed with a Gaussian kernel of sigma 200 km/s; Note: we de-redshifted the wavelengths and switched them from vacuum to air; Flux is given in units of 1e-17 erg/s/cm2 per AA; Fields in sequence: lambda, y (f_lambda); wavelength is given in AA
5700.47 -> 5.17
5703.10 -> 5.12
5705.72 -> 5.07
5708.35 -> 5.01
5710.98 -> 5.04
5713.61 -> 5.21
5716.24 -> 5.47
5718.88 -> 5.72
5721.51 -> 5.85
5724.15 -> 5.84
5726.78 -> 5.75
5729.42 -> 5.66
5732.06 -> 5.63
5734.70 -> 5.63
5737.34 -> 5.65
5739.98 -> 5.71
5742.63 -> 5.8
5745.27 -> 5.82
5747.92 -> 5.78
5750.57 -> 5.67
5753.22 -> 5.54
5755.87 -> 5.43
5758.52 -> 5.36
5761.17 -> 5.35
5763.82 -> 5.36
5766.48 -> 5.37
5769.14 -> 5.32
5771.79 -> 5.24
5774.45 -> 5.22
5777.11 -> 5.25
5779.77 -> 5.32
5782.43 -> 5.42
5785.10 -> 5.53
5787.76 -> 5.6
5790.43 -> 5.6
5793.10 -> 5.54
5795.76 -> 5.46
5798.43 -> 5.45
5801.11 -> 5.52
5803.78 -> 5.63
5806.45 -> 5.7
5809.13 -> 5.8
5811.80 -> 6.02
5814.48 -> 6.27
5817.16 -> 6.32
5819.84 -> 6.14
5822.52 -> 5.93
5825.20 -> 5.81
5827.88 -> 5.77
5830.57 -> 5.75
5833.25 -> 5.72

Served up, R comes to 0.6 AA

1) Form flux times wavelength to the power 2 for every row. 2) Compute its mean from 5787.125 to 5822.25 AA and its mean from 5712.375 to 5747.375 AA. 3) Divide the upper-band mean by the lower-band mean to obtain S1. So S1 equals 1.05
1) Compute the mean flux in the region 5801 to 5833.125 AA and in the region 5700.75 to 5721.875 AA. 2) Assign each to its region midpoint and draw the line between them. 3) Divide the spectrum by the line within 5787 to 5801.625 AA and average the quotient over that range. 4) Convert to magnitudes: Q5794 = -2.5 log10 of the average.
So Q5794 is 0.05 mag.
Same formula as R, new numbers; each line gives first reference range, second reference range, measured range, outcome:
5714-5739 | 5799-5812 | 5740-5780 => 1.5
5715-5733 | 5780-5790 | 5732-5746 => -0.1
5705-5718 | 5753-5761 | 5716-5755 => -2.9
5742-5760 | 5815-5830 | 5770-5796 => 1.7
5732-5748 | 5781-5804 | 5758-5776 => 1.0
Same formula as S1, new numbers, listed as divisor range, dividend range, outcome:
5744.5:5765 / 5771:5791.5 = 0.98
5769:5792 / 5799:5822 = 1.11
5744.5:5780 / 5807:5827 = 1.13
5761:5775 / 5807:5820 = 1.16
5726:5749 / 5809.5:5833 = 1.08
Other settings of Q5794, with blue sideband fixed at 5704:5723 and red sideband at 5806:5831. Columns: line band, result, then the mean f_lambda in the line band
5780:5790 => 0.05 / 5.5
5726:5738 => -0.04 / 5.66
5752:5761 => 0.03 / 5.43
